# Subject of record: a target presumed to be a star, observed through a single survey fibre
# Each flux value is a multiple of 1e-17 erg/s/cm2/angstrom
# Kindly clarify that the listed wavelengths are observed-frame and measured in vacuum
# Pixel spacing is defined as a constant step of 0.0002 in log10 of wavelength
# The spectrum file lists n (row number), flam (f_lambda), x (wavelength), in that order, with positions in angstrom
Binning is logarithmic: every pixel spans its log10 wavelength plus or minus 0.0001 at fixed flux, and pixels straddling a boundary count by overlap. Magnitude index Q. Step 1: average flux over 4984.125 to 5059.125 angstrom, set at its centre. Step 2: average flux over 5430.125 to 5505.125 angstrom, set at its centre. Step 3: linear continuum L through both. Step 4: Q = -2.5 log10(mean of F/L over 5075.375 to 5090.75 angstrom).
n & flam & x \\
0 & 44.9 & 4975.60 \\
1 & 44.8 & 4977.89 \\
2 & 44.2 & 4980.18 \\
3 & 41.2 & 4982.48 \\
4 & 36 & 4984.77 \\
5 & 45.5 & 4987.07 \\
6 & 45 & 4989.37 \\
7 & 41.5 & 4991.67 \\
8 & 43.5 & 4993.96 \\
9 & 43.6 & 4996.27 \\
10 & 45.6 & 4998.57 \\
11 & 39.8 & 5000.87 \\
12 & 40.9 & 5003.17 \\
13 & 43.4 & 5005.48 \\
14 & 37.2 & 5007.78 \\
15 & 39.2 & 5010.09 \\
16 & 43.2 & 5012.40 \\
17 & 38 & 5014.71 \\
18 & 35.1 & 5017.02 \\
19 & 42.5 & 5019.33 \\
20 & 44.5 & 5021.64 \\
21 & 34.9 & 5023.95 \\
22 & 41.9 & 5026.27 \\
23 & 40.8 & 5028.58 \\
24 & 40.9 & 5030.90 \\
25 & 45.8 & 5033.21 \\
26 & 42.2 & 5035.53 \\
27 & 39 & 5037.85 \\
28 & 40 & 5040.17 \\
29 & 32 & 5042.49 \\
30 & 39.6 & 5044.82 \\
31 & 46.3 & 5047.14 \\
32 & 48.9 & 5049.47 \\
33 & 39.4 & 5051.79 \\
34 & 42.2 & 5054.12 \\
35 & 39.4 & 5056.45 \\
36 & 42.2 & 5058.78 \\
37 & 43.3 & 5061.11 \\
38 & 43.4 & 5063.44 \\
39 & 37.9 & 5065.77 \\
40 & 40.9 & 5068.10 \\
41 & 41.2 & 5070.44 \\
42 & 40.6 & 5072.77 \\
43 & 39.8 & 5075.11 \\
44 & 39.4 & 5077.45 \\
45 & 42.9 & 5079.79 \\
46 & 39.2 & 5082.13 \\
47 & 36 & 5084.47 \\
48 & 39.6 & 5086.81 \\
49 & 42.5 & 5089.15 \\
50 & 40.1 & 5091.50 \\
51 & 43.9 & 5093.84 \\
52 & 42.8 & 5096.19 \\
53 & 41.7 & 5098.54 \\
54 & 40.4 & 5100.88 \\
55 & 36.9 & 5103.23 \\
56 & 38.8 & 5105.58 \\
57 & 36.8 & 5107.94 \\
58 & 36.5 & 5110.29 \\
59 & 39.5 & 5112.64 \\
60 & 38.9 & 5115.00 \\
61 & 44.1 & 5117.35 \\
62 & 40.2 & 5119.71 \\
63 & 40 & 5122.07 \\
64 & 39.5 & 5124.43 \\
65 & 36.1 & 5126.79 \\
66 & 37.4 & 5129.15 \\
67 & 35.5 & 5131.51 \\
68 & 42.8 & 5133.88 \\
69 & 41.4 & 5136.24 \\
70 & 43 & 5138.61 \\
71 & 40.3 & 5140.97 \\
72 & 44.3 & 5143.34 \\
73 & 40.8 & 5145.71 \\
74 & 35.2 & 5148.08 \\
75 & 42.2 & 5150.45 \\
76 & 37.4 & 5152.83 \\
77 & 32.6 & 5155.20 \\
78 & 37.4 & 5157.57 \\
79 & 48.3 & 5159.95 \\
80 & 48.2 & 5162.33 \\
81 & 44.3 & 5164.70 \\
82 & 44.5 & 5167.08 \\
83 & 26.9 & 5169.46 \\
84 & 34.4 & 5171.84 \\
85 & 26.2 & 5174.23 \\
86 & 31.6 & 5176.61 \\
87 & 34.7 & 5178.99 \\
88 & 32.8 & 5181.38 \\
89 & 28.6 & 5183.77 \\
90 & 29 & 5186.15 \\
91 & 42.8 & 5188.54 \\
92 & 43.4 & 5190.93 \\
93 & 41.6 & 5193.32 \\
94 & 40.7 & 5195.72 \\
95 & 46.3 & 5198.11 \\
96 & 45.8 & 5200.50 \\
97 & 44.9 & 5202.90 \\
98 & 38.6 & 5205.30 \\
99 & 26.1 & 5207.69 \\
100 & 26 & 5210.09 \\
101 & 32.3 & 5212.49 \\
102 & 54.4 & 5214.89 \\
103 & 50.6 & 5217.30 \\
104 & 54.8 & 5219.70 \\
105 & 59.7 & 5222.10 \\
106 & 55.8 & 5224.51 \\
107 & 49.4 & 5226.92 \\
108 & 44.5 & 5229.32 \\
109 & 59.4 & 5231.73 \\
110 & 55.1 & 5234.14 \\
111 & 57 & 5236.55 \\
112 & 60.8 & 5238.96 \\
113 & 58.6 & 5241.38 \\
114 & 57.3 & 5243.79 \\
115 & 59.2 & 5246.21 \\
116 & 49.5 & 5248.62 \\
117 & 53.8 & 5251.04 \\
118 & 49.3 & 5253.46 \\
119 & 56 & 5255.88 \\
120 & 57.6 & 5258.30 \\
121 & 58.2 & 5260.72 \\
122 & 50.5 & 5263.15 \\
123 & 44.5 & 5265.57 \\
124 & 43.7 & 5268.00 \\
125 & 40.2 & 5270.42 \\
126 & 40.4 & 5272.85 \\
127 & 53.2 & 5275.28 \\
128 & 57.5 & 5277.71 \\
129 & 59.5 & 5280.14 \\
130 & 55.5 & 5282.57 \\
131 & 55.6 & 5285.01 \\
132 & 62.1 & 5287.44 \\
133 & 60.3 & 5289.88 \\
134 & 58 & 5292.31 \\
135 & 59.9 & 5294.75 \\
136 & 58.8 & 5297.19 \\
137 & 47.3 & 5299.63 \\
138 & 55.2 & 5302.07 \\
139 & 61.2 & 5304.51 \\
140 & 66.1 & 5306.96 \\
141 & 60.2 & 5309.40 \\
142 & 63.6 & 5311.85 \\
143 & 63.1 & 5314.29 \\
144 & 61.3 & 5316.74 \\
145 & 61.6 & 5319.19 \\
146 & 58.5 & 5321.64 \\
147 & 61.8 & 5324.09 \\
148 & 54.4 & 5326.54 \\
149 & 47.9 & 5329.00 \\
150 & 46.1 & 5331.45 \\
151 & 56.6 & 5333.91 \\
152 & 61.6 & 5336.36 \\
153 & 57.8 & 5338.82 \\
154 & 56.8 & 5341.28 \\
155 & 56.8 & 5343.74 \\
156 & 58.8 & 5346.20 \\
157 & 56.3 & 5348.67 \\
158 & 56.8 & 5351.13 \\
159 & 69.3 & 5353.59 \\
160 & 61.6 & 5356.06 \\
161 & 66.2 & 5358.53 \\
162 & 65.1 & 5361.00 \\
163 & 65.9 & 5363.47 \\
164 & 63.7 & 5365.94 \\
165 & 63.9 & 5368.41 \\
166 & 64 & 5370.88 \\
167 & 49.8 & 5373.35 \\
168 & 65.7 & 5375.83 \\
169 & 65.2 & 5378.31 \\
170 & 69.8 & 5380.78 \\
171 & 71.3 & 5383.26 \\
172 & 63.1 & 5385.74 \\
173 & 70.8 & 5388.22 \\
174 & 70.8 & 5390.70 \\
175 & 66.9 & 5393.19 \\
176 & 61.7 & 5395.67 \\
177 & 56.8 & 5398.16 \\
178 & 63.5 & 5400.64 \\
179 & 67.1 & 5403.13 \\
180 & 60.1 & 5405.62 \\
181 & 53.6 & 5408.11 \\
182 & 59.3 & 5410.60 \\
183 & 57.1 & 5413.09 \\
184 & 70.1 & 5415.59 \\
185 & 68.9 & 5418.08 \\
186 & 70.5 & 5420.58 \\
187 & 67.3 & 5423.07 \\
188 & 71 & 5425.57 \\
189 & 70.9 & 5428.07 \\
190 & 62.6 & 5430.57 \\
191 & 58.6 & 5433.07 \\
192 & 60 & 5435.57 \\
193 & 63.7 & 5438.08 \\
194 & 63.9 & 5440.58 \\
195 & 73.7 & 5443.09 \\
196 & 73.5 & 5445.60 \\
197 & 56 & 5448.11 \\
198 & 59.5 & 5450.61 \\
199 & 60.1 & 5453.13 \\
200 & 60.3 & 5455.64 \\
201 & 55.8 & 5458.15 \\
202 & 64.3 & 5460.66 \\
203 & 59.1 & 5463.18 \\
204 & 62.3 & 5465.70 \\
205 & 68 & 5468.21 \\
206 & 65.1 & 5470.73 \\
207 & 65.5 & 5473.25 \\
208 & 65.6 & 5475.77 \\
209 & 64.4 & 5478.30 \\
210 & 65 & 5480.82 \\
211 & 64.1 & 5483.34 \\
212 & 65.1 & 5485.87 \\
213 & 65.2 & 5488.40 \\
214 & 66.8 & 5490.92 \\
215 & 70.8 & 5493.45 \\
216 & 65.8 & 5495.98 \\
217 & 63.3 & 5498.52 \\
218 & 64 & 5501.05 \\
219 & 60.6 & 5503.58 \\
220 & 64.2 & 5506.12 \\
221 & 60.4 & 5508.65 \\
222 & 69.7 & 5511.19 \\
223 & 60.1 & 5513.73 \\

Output 0.11 mag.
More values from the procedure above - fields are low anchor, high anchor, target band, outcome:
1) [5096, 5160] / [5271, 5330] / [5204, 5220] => 0.216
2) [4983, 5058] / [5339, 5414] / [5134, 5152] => 0.181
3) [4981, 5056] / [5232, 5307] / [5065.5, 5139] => 0.148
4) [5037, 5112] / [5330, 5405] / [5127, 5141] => 0.131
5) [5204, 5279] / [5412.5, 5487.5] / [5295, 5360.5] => -0.051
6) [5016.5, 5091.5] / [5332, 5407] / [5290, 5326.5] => -0.022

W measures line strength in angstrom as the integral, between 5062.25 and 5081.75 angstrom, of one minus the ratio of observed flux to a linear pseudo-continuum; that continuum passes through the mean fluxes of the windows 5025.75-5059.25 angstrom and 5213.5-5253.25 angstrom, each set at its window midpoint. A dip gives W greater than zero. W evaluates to 1.2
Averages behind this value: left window 41.3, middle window 40.7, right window 54.7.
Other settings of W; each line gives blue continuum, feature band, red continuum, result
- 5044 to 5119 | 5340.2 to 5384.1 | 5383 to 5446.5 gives -0.9 angstrom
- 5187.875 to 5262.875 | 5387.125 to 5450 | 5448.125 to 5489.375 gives -4.8 angstrom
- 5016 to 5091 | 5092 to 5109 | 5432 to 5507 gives 1.2 angstrom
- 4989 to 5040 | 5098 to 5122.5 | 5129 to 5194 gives -0.1 angstrom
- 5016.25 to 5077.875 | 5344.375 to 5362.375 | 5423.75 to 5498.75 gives -1.1 angstrom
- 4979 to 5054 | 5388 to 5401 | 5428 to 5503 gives -0.9 angstrom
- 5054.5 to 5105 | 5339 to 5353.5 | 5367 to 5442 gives 0.5 angstrom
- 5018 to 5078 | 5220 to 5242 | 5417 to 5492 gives -1.6 angstrom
